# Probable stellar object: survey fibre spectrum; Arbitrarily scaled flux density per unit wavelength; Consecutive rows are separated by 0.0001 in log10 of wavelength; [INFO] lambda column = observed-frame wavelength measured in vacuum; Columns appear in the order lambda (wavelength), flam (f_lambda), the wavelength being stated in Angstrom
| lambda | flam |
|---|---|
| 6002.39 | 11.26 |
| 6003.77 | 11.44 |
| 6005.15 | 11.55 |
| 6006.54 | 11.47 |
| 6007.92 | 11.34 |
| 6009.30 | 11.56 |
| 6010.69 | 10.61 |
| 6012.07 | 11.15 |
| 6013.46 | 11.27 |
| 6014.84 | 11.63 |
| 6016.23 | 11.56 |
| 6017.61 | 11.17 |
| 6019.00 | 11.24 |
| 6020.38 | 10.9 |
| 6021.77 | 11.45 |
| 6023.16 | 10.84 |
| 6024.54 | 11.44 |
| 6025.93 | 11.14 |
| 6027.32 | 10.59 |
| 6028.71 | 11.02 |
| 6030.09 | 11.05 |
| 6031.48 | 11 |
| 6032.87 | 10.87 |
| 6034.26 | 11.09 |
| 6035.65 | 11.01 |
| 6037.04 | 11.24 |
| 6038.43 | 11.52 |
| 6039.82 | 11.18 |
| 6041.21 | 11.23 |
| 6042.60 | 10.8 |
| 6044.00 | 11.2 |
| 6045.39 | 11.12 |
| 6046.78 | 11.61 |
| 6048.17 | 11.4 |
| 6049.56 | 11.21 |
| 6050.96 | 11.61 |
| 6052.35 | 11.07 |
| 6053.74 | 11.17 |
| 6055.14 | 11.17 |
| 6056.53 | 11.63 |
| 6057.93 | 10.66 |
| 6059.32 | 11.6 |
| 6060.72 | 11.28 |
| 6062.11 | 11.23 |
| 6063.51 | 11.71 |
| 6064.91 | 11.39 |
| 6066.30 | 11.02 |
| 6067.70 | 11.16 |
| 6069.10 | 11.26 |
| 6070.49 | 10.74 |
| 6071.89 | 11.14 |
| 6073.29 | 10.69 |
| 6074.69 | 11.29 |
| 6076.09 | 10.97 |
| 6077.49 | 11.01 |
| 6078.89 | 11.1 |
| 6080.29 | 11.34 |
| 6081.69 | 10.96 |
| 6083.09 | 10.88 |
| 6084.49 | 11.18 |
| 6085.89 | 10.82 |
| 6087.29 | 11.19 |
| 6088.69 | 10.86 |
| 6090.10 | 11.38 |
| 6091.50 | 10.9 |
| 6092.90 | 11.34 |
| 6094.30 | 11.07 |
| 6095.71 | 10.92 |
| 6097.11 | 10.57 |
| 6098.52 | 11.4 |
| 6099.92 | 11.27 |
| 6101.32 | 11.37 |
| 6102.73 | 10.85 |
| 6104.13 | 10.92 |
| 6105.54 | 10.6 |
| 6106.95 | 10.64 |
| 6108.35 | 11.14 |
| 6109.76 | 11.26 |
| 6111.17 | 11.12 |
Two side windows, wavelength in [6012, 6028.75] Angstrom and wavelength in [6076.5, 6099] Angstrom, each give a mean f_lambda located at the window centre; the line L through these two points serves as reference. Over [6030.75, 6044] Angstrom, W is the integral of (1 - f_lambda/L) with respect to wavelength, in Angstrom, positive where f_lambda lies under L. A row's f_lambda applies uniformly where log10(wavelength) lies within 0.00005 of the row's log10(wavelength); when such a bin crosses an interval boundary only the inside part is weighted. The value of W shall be 0.05 Angstrom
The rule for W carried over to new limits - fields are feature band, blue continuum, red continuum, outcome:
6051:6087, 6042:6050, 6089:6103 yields 0.08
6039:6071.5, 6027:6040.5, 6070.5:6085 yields -0.54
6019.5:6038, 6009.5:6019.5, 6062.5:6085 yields 0.25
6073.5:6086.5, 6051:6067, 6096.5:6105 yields 0.14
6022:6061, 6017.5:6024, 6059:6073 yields 0.00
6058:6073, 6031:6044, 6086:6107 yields -0.20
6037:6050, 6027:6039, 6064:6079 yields -0.23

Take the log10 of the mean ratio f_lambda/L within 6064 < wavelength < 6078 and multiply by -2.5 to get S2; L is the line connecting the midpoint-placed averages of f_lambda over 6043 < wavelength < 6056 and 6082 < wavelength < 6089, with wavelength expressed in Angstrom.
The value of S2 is 0.004 mag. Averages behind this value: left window 11.3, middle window 11.1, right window 11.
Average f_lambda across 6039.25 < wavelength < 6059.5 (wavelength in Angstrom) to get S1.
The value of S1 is 11.2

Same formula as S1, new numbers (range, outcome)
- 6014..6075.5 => 11.2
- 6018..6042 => 11.1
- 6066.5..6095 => 11.1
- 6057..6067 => 11.3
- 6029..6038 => 11.1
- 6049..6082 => 11.2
